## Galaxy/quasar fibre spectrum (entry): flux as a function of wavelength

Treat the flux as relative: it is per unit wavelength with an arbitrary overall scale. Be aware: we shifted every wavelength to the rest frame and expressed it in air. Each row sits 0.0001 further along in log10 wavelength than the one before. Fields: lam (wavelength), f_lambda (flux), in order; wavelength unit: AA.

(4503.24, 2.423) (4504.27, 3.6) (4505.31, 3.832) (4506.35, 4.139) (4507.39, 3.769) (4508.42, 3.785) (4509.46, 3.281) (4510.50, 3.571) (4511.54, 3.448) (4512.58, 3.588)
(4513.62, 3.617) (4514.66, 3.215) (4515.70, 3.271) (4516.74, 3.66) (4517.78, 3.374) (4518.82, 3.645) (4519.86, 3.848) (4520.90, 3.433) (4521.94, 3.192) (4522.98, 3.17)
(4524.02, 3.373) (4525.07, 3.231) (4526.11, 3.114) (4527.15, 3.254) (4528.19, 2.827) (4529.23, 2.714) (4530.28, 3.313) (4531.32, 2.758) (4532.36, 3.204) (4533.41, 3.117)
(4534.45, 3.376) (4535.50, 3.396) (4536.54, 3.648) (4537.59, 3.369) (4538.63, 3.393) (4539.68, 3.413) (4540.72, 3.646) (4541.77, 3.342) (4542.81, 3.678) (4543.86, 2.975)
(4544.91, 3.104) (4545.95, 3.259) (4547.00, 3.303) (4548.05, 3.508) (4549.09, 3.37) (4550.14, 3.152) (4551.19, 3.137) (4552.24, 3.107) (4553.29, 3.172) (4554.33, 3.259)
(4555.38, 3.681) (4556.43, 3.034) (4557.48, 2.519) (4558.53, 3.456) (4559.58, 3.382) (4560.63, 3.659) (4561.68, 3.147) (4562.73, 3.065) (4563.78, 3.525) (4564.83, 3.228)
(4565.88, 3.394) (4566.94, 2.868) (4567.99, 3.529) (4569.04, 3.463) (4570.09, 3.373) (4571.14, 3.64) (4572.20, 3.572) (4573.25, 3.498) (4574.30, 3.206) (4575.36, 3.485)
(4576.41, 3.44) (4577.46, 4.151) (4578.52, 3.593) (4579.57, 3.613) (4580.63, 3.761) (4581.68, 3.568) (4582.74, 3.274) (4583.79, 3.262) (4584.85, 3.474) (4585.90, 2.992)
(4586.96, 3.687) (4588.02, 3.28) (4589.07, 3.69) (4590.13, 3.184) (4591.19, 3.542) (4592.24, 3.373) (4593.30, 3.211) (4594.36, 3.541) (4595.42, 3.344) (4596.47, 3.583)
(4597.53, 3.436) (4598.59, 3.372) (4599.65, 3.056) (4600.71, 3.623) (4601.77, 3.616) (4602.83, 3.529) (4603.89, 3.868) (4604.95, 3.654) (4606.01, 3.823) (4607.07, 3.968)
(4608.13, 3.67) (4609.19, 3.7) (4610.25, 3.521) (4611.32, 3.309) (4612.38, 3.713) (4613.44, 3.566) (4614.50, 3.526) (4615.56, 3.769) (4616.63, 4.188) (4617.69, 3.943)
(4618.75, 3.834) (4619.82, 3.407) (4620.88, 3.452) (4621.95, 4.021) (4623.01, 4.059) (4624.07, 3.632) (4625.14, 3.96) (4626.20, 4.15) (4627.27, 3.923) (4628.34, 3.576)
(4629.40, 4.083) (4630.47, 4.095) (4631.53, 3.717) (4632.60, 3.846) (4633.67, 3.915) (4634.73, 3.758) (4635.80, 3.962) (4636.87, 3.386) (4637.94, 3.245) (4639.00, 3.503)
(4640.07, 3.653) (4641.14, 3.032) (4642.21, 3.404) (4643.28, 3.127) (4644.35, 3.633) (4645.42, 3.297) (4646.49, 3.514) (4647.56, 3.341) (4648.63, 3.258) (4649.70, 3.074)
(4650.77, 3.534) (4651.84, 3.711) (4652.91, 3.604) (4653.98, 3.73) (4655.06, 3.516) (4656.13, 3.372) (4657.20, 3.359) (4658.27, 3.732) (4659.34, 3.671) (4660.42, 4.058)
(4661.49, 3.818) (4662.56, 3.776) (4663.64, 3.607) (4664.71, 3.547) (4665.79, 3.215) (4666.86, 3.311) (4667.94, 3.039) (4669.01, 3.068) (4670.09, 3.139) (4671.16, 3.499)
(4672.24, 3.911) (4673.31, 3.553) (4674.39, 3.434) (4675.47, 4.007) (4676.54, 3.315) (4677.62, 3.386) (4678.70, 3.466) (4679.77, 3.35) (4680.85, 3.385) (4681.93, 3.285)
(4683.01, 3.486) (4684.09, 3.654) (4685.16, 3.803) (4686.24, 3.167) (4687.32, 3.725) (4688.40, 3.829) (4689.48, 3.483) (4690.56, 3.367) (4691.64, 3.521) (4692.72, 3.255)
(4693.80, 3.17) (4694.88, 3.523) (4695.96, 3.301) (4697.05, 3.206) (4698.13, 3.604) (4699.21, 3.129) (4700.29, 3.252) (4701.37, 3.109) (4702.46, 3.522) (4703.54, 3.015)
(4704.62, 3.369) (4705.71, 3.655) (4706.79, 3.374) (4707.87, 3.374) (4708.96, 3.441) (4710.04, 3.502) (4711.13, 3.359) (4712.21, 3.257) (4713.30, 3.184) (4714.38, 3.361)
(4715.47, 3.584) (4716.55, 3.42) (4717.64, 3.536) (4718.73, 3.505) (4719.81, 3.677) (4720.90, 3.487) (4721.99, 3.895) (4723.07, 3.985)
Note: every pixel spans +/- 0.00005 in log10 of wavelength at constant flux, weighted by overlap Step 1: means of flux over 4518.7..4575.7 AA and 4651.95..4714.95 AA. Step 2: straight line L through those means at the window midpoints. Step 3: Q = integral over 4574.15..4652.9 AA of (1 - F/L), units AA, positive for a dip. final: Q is -4.98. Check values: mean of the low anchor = 3.3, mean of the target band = 3.59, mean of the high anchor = 3.45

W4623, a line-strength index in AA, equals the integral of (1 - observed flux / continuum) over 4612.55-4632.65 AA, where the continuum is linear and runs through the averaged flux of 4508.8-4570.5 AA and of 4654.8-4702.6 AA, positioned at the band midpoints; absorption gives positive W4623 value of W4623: -2.5 AA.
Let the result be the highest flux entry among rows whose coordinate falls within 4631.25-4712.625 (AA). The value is 4.058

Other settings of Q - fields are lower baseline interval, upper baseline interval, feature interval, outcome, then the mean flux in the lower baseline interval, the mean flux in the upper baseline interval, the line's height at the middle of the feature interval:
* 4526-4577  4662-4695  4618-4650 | -2.2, 3.29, 3.46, 3.4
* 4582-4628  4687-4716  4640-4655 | 0.4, 3.6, 3.38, 3.5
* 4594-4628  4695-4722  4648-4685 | 0.2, 3.68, 3.4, 3.52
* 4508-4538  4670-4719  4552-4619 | -2.1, 3.33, 3.43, 3.37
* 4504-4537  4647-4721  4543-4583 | 0.6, 3.4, 3.45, 3.41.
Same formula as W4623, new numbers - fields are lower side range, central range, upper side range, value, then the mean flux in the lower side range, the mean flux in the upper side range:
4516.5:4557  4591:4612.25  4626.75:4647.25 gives -0.3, 3.29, 3.61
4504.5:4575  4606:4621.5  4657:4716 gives -1.3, 3.35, 3.45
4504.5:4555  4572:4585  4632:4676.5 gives -0.4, 3.36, 3.51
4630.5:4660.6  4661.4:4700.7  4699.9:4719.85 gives 0.1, 3.54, 3.39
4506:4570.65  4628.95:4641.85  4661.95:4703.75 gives -1.1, 3.33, 3.42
